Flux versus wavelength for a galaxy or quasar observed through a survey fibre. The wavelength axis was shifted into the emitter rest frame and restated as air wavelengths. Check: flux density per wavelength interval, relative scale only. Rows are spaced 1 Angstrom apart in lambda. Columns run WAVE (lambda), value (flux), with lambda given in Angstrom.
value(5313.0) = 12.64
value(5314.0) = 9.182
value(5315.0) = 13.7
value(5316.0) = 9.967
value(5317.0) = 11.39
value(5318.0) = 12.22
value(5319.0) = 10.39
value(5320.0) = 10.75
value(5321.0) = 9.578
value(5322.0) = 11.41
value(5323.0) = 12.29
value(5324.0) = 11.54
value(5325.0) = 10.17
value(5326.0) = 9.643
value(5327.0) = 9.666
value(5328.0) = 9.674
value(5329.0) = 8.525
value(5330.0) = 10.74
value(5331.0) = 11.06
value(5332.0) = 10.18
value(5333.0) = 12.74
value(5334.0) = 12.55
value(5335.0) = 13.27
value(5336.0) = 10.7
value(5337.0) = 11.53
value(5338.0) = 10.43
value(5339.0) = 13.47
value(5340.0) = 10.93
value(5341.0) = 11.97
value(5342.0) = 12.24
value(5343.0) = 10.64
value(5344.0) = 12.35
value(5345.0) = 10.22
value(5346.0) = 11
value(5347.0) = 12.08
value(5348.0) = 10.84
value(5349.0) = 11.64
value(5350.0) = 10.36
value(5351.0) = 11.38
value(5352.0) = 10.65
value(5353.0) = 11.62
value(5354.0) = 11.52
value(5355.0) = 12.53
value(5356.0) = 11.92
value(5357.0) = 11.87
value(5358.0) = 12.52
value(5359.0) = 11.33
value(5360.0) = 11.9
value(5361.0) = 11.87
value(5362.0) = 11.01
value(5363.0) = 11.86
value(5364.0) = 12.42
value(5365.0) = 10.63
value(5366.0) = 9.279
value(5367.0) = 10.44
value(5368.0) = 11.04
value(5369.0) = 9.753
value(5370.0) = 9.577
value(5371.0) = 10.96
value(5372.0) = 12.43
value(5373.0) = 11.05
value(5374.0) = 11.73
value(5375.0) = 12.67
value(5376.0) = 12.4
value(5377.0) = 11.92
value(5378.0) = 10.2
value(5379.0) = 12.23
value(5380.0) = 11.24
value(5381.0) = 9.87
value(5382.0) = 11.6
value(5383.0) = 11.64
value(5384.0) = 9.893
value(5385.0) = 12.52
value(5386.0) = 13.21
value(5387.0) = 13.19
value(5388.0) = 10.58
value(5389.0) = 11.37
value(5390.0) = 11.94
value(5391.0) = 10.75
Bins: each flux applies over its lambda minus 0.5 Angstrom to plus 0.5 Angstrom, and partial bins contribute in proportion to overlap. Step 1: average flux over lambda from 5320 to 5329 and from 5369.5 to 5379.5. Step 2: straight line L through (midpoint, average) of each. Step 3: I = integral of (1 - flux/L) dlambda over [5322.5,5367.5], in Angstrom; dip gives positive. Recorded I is -1.7 Angstrom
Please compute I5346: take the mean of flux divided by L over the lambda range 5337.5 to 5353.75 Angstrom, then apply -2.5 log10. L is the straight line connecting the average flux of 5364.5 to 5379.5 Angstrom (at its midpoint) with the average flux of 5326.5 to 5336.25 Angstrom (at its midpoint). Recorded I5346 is -0.04 mag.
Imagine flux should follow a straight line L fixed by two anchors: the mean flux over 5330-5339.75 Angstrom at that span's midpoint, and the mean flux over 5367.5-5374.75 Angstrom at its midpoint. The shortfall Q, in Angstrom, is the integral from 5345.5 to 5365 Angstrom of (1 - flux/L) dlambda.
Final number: -0.47 Angstrom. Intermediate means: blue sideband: 11.7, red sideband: 11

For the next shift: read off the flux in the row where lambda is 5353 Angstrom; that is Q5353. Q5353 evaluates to 11.62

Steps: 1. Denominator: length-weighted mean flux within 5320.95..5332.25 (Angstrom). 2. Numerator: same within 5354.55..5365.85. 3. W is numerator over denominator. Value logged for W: 1.13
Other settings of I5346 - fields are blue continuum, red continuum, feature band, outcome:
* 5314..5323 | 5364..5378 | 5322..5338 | 0.02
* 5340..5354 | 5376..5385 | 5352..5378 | -0.01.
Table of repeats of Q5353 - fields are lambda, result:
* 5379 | 12.23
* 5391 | 10.75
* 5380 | 11.24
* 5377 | 11.92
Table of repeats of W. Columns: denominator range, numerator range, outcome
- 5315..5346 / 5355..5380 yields 1.03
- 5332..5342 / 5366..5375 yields 0.92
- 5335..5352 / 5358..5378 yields 0.99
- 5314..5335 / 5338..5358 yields 1.06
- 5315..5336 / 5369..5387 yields 1.05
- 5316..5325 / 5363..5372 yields 0.97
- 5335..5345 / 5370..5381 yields 0.99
